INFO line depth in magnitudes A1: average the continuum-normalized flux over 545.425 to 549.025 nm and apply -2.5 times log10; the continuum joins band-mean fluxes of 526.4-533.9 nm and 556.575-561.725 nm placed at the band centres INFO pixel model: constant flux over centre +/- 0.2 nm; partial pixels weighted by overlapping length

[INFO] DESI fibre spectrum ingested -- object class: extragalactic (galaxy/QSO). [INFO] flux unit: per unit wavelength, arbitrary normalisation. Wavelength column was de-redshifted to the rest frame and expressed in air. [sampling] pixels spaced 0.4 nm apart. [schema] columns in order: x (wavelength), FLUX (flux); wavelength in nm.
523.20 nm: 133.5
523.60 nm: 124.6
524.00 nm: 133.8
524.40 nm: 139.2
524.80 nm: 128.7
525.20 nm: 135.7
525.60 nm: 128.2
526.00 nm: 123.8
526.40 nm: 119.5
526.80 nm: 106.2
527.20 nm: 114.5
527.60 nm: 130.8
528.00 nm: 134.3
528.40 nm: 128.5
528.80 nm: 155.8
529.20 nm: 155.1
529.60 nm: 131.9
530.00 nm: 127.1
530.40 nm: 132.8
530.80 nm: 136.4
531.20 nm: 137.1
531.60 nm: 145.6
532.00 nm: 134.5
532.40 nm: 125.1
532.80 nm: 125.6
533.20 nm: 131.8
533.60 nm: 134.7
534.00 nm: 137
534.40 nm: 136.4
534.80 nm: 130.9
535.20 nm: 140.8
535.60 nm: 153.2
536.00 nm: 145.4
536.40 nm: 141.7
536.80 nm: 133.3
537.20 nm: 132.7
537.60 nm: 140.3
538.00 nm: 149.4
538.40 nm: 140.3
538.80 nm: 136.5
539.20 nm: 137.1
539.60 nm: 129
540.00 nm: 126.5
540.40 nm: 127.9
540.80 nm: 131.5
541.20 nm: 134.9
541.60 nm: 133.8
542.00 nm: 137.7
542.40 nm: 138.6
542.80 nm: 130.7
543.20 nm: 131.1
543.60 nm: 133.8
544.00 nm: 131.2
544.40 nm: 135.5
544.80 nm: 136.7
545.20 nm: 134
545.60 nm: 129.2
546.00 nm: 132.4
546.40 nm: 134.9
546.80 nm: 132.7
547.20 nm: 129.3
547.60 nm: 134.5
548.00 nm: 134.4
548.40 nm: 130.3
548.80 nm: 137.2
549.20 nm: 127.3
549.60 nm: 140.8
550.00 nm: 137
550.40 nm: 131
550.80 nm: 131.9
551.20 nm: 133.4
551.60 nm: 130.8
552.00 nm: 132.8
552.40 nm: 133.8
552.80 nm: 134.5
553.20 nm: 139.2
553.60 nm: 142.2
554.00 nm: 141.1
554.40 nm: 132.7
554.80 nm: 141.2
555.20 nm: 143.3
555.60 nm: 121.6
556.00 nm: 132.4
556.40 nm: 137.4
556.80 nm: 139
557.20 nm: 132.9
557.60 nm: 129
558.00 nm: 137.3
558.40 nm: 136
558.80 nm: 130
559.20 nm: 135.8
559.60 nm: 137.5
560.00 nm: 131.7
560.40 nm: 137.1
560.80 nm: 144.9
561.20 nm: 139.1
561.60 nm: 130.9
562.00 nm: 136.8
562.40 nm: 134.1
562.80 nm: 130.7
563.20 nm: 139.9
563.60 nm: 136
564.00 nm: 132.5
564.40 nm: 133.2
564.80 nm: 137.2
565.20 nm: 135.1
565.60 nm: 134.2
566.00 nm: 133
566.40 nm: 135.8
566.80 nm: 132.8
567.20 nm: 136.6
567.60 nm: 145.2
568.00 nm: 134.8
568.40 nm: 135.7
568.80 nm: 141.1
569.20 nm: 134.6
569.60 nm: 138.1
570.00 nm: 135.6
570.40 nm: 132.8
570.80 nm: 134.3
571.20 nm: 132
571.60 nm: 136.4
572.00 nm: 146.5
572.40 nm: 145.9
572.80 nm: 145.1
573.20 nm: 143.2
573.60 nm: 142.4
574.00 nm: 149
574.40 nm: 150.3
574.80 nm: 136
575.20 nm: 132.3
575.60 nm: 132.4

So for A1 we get 0.01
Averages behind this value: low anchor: 132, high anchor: 136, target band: 133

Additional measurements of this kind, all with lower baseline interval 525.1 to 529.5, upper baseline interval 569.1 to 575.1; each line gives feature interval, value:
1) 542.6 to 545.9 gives 0.01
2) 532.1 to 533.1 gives 0.04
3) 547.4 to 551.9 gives 0.01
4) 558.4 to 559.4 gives 0.03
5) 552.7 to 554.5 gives -0.02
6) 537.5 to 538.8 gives -0.08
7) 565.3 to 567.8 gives 0.02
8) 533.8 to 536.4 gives -0.07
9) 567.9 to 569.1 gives 0.02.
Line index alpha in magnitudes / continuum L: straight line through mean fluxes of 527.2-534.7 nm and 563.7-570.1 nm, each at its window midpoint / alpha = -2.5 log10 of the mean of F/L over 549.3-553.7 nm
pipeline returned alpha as 0.01 mag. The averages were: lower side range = 135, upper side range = 136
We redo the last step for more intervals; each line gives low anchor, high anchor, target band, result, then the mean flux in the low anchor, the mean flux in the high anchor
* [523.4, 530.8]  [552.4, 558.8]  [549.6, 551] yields 0.003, 131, 136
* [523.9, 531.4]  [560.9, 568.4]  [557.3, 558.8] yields 0.011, 132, 136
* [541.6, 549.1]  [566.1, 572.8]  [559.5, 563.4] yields 0.000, 133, 138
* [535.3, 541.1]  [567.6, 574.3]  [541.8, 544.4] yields 0.031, 137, 140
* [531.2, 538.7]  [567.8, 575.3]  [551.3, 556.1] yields 0.024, 138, 139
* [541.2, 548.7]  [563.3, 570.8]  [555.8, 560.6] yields 0.002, 133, 136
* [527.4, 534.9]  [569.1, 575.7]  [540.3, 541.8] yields 0.033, 135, 139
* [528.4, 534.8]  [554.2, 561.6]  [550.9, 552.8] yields 0.022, 136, 135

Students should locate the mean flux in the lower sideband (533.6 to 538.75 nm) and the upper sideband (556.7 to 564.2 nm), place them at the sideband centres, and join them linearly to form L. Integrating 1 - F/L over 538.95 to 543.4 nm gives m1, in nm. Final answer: 0.20 nm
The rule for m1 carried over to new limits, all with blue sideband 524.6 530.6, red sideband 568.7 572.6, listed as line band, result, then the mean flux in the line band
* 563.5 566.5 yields 0.05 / 135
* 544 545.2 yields -0.02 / 135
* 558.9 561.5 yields -0.02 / 137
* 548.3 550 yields -0.01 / 134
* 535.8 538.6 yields -0.18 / 140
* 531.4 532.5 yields -0.04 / 136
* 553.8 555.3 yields -0.05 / 139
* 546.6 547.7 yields 0.01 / 132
